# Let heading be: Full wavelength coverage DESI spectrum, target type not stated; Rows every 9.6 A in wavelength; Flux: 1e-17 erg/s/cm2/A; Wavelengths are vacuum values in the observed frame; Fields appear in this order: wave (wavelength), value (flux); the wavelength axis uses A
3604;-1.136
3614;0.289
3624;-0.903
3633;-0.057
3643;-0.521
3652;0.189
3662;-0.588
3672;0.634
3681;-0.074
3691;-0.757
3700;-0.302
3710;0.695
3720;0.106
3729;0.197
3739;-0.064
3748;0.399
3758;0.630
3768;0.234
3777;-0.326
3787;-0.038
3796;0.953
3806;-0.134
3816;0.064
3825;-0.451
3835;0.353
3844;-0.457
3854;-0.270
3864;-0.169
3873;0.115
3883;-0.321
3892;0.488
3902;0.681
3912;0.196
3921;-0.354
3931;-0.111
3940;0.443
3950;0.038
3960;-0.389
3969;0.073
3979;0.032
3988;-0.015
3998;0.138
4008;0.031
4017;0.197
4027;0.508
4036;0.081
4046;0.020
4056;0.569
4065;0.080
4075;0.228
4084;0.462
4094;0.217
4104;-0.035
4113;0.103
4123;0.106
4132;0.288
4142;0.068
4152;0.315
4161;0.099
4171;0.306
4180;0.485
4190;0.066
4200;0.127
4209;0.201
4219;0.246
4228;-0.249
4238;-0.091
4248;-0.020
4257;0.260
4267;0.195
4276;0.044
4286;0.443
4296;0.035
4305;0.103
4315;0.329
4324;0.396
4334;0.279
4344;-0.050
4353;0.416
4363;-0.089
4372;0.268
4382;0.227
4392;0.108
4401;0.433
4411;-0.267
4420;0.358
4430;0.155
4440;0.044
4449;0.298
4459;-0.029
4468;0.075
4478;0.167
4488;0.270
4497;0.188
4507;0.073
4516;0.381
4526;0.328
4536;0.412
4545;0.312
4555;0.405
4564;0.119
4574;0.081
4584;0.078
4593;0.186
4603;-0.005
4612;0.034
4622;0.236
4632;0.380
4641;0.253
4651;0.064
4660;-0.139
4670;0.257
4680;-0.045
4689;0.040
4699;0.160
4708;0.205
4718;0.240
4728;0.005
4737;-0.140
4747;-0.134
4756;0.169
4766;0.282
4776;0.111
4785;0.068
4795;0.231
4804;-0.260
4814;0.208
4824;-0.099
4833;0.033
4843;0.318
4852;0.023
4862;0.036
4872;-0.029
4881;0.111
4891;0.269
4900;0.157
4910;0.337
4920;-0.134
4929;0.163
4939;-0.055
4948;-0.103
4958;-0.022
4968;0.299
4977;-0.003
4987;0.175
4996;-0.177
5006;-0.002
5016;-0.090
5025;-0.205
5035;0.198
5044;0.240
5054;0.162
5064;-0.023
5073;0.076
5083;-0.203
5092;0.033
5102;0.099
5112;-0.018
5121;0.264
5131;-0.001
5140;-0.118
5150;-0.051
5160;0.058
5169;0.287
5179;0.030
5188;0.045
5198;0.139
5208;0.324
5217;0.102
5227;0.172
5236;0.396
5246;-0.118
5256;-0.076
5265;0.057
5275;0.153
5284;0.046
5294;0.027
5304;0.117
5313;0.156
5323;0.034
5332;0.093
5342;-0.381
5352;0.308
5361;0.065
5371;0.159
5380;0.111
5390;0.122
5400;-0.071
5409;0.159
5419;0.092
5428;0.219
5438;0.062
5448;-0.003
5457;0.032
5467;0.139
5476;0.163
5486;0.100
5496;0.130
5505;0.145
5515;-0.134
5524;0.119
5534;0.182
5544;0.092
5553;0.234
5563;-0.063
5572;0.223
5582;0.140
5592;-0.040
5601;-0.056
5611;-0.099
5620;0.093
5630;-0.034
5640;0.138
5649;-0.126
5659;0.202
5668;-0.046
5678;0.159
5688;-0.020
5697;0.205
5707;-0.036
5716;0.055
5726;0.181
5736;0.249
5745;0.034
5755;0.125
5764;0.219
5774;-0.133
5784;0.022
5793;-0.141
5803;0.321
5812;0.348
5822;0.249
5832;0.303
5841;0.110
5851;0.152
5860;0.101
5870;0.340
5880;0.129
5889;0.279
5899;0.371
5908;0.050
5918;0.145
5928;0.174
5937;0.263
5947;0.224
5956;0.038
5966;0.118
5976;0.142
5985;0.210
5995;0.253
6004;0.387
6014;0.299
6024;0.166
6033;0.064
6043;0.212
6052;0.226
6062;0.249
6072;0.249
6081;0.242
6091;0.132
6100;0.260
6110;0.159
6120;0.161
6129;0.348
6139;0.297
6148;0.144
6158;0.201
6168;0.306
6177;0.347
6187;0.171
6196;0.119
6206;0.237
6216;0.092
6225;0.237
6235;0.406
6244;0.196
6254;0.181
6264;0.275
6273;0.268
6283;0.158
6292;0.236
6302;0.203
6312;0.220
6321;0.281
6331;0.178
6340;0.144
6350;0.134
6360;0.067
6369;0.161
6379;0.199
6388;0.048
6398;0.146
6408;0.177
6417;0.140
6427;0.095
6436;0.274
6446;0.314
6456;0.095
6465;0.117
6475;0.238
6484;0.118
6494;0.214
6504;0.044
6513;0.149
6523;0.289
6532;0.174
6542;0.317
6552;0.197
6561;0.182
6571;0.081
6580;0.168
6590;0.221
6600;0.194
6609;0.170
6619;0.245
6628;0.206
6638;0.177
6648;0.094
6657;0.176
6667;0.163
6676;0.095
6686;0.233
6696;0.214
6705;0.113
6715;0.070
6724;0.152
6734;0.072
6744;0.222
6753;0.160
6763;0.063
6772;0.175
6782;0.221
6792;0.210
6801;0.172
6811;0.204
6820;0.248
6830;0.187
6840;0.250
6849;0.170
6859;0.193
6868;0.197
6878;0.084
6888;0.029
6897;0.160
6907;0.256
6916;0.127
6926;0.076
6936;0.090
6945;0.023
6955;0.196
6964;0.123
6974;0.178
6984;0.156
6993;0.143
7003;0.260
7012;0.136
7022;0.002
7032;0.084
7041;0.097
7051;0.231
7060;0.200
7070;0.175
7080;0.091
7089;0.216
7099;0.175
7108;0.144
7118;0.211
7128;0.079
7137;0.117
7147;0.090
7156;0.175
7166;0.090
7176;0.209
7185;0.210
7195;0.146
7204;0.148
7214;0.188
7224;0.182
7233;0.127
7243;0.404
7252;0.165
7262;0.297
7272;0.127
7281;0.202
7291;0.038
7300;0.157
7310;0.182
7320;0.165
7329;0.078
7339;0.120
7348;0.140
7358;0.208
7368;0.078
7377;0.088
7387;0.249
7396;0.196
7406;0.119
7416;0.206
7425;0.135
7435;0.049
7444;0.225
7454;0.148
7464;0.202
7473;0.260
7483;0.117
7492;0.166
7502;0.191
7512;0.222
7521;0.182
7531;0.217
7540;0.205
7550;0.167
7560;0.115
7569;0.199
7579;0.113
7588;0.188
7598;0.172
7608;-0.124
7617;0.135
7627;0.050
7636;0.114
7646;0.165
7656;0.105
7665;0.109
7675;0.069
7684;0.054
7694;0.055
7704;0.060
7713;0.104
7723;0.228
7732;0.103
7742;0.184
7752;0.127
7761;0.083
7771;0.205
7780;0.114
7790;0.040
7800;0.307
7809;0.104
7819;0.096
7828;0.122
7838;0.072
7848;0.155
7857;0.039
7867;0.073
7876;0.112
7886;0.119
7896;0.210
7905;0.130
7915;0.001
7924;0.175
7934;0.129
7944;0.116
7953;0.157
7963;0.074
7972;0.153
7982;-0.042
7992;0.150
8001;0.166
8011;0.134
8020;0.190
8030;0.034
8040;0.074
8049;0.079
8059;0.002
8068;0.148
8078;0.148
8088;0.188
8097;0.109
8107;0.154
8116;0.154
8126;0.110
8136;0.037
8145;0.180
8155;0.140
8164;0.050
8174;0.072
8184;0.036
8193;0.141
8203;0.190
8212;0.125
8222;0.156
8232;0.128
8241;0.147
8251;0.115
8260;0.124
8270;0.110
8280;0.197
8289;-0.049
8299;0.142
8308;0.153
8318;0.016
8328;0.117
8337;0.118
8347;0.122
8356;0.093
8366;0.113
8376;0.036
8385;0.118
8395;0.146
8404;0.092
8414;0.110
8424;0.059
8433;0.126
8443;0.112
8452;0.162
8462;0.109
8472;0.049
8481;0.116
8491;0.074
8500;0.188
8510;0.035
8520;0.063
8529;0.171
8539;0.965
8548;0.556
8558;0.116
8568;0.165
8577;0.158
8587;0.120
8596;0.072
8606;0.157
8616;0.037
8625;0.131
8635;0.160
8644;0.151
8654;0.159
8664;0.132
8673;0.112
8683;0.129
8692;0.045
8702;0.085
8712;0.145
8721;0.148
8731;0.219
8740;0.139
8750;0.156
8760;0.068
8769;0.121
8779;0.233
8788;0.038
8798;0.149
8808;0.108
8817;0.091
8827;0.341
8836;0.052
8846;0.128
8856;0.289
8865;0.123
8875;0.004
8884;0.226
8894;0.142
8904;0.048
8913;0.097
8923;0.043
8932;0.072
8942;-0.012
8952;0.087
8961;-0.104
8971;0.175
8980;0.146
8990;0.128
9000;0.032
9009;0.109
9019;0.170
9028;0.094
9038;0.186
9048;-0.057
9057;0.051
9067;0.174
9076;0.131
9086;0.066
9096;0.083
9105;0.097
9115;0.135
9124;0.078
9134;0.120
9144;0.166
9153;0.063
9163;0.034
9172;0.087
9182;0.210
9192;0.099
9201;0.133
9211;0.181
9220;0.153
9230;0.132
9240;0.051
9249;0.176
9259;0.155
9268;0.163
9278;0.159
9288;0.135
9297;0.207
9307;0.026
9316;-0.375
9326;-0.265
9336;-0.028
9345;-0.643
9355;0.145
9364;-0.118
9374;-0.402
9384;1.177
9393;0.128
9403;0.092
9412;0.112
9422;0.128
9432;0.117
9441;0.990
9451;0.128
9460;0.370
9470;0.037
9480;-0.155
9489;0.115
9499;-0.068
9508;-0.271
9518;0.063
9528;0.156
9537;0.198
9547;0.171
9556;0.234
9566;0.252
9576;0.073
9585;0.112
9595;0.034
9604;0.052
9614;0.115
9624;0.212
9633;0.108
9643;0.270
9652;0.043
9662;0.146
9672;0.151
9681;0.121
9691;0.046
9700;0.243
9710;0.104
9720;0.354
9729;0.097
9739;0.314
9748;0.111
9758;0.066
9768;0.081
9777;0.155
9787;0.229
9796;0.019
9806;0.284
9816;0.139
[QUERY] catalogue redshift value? 1.68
